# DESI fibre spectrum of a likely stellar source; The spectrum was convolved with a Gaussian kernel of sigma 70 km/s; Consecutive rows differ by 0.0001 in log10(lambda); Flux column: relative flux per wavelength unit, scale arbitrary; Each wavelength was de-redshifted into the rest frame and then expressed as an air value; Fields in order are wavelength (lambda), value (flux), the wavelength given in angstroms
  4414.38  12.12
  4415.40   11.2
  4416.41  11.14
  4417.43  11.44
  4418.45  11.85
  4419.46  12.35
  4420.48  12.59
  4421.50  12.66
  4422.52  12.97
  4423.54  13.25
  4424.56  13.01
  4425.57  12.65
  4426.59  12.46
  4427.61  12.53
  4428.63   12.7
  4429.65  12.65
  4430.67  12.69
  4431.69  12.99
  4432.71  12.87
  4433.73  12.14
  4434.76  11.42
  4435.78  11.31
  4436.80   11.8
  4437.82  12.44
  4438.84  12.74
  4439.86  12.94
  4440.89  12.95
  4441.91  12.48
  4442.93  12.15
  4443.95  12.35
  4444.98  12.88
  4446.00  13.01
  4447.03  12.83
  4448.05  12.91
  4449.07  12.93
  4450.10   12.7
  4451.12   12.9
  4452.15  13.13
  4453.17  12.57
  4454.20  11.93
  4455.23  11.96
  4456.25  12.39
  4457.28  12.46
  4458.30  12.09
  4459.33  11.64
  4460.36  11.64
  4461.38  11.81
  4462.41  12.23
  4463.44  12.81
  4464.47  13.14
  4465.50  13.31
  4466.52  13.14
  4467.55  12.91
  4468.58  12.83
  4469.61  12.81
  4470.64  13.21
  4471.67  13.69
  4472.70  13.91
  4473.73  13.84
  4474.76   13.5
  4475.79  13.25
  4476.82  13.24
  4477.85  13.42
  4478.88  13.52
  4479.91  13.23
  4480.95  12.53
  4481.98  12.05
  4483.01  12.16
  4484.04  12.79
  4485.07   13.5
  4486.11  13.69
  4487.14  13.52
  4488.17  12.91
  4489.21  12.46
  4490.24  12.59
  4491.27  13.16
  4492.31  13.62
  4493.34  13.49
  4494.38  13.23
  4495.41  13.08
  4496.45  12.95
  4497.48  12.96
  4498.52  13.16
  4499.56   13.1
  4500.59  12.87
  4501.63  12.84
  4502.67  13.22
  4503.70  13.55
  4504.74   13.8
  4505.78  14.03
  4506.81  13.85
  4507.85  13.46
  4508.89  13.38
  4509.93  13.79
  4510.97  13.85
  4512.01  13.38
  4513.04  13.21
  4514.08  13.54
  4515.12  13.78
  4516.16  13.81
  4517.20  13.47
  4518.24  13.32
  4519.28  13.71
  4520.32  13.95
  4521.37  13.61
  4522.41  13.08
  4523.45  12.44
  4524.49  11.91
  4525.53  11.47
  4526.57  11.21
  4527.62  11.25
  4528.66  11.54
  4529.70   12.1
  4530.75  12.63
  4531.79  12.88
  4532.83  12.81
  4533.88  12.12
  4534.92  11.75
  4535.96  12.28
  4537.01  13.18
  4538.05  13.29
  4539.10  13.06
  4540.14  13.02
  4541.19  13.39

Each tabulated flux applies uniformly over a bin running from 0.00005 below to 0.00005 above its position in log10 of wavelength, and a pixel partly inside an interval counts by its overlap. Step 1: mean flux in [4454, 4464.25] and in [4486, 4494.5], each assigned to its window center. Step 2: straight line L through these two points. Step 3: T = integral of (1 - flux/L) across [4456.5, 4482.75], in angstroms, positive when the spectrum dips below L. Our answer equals -0.84 angstroms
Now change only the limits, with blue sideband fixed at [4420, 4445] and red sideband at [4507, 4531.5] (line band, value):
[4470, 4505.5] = -1.0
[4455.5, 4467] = 0.2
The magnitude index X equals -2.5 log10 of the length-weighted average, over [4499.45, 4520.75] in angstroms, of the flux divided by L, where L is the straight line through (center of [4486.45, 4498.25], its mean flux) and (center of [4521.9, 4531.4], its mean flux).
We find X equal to -0.09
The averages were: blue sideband 13.1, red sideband 12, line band 13.5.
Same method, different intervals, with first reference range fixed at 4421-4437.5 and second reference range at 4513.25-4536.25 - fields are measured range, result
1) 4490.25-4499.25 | -0.05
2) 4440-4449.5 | -0.02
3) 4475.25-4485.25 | -0.03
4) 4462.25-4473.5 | -0.05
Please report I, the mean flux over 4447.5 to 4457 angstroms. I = 12.6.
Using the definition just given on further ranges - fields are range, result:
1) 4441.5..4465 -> 12.5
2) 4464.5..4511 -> 13.2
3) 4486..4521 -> 13.4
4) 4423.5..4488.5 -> 12.7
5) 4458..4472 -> 12.7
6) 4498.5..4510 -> 13.4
